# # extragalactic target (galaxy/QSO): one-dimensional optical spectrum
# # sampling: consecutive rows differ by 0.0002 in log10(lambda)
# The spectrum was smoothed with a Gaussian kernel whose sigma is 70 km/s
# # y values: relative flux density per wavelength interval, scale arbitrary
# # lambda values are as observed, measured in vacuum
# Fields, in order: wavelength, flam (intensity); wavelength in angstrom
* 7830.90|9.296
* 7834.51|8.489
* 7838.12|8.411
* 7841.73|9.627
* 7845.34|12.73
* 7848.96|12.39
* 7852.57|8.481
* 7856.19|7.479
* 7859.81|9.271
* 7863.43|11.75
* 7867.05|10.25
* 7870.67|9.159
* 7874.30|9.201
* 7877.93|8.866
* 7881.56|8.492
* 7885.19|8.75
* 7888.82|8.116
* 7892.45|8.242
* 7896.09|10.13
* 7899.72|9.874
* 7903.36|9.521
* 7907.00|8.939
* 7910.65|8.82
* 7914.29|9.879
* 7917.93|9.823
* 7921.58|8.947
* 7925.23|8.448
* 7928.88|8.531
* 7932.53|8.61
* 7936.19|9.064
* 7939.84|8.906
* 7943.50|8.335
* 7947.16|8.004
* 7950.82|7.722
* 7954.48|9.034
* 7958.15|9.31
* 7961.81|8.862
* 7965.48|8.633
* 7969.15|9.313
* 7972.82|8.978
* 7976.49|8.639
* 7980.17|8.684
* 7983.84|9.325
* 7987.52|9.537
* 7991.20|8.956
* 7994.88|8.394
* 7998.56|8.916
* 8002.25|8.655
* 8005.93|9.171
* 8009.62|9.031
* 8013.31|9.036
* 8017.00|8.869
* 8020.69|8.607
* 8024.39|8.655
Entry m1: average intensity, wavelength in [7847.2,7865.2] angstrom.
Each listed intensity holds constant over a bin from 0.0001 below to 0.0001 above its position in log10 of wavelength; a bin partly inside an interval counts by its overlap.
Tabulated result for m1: 9.86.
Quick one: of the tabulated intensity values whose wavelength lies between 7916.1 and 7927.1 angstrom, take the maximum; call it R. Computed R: 9.823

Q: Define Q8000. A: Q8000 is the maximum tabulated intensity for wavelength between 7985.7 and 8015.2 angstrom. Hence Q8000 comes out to 9.537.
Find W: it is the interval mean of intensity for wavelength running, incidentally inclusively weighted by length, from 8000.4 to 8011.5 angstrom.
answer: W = 8.95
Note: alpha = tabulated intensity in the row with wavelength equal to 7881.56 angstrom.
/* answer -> 8.492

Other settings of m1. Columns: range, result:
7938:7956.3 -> 8.4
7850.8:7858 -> 7.97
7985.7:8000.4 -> 8.95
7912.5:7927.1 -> 9.27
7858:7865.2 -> 10.5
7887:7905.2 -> 9.18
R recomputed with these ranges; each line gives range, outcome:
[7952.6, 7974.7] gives 9.313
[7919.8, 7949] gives 9.064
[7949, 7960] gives 9.31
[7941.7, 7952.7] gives 8.335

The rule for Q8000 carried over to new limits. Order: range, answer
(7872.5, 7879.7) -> 9.201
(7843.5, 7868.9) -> 12.73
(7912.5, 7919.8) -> 9.879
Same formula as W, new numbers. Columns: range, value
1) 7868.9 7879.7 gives 9.07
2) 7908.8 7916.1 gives 9.34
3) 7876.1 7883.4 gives 8.68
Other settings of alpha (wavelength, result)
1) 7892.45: 8.242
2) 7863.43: 11.75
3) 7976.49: 8.639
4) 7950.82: 7.722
